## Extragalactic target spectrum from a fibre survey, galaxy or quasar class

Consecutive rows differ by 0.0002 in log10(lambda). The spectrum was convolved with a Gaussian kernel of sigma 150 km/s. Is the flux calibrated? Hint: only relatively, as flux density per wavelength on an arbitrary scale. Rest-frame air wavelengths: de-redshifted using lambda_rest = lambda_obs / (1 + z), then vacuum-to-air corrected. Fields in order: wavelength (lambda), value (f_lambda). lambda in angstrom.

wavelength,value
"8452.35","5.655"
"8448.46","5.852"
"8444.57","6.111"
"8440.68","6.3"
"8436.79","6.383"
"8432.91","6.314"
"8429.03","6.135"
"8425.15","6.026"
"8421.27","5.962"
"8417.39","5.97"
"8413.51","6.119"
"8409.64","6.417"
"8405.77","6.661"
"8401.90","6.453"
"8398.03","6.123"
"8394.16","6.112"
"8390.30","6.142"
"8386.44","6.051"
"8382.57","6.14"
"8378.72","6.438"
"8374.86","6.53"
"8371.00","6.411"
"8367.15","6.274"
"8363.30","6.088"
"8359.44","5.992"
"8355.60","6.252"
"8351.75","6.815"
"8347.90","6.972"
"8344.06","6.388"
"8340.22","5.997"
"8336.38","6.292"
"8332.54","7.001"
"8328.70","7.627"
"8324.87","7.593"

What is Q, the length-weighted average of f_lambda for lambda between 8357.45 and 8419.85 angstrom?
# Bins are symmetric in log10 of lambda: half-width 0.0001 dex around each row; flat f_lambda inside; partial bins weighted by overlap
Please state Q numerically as 6.24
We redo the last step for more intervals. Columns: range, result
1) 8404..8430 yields 6.18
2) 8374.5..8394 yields 6.23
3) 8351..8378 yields 6.32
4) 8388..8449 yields 6.2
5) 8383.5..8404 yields 6.18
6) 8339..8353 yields 6.56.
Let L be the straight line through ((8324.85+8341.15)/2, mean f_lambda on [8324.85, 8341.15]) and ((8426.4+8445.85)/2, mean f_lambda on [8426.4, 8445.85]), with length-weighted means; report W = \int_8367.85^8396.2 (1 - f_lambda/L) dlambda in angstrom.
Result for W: 1.4 angstrom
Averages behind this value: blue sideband 6.88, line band 6.26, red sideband 6.25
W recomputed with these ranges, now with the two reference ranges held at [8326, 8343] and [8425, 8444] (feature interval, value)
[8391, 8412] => 0.24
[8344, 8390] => 1.63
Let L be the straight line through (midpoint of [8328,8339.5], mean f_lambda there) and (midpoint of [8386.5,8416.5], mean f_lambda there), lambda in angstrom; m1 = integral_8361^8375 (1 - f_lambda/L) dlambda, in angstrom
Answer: 0.5 angstrom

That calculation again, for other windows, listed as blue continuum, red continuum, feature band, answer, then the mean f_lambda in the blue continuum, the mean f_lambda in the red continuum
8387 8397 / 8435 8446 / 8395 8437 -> -0.22 angstrom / 6.12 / 6.27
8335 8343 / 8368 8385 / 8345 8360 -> -0.75 angstrom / 6.16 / 6.36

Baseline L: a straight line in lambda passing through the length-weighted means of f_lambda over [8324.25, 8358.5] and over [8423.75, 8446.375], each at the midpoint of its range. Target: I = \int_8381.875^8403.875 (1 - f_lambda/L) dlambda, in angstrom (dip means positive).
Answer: 0.9 angstrom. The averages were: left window 6.72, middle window 6.17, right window 6.22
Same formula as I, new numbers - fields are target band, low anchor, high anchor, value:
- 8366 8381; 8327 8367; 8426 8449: 0.0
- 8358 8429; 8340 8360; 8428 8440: 1.8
